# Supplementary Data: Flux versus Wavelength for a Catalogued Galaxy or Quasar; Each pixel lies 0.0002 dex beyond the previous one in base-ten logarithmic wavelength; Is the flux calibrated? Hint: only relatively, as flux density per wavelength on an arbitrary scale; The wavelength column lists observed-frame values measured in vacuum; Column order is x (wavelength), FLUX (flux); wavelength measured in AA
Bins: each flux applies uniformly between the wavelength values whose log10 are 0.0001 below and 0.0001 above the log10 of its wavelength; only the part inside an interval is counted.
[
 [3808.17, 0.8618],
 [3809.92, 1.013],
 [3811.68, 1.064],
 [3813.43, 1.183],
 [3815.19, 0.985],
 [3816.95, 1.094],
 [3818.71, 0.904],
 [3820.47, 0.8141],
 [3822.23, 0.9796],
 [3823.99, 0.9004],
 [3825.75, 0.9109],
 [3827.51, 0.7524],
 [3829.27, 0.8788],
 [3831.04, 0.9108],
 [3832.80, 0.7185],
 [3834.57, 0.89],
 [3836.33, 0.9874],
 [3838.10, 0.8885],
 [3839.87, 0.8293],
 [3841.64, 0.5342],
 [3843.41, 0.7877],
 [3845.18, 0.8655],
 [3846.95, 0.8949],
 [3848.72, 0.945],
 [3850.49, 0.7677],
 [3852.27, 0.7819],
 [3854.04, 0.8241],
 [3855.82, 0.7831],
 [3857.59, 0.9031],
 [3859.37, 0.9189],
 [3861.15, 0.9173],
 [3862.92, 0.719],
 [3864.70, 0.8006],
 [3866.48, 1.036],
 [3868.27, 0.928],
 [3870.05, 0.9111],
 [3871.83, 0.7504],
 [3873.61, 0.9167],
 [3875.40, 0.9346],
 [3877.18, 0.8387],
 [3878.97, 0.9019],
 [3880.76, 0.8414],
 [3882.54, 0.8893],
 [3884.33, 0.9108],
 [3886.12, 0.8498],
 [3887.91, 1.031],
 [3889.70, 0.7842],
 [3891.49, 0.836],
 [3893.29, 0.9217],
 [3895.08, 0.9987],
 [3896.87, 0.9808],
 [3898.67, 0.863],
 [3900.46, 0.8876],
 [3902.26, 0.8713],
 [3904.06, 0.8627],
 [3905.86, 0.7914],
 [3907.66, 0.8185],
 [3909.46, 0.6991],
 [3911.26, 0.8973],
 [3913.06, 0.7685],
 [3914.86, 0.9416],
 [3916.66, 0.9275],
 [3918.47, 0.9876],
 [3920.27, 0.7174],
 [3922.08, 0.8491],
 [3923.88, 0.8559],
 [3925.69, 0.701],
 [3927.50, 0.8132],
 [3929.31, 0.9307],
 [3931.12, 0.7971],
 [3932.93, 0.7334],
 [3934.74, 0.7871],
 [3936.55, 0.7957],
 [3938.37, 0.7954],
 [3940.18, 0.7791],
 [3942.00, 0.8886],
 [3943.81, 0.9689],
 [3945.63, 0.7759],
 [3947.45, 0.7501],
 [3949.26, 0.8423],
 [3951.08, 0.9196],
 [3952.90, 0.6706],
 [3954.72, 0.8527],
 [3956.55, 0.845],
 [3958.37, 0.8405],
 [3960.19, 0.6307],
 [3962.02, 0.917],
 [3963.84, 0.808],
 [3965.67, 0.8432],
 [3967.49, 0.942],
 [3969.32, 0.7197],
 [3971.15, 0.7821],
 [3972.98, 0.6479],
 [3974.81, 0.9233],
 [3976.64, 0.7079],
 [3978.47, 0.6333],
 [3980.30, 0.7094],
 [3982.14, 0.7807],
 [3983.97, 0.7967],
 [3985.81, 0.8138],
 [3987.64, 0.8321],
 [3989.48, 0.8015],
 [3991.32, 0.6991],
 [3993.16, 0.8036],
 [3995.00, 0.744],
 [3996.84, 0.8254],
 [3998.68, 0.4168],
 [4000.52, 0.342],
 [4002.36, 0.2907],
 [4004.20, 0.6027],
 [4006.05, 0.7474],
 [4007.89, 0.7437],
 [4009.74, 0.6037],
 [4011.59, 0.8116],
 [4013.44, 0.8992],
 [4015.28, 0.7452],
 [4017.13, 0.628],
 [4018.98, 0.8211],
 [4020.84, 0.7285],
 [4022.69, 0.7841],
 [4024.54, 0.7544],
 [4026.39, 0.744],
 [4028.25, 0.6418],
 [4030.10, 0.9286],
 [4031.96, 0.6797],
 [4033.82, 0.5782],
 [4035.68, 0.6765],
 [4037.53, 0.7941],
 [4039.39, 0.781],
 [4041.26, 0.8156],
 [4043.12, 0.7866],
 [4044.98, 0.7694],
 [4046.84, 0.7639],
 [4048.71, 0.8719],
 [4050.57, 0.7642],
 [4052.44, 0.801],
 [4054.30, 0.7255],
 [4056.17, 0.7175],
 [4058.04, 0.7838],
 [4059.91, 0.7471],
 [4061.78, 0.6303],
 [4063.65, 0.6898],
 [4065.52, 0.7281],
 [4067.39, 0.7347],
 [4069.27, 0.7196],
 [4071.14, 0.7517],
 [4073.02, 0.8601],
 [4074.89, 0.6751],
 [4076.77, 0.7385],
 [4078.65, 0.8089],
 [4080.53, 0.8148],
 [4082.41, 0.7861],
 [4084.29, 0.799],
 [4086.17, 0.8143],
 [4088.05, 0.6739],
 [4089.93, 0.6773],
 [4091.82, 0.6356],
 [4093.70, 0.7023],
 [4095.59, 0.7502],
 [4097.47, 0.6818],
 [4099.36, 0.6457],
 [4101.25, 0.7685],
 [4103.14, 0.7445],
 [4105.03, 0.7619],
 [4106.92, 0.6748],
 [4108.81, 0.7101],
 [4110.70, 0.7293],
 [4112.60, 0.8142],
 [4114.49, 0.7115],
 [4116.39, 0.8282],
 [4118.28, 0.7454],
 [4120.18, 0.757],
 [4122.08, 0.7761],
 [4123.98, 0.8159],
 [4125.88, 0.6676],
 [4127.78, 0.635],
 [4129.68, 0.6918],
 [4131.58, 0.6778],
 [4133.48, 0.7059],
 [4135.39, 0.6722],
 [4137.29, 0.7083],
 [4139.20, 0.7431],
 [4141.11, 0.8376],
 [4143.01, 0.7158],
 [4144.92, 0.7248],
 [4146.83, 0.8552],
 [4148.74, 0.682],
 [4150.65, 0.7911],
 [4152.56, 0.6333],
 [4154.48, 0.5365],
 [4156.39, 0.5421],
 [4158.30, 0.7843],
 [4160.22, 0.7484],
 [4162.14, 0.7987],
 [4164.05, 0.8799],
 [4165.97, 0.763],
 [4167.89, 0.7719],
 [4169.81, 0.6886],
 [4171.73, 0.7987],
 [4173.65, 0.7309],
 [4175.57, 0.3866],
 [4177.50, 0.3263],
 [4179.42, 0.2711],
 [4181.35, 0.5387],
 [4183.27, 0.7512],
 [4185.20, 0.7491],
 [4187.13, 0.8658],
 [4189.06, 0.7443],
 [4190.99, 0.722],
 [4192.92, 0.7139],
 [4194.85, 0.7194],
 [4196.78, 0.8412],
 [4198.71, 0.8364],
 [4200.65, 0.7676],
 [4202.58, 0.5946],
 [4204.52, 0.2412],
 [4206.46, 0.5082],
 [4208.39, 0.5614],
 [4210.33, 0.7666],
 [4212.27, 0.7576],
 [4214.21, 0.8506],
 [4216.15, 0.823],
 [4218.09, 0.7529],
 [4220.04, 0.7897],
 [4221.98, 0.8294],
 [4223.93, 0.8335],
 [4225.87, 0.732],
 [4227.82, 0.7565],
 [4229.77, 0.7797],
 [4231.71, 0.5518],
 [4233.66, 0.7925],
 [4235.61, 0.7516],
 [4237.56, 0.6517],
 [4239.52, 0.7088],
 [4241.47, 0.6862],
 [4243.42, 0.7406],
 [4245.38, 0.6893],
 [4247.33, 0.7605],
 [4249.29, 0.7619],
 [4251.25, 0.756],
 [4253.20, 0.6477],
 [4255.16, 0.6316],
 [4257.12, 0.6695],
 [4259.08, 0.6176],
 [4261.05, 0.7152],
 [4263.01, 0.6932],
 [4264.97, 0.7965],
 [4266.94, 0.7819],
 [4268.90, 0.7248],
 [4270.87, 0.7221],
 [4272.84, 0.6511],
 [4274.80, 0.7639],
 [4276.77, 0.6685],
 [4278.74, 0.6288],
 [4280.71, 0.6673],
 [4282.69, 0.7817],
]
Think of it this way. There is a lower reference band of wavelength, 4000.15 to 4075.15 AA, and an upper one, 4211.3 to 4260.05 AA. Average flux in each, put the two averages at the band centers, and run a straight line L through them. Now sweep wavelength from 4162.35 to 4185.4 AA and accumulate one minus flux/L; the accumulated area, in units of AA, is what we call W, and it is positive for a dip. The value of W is 2.9 AA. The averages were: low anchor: 0.727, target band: 0.64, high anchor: 0.733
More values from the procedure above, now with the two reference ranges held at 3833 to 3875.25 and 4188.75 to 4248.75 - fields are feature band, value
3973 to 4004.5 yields 4.4 AA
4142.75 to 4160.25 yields 1.0 AA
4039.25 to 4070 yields 0.9 AA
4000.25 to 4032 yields 3.6 AA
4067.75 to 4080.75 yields 0.1 AA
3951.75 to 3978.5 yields 0.7 AA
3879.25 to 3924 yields -2.1 AA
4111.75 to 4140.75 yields 0.8 AA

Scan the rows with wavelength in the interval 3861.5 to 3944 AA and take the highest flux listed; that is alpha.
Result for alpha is 1.036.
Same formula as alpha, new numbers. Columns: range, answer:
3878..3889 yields 1.031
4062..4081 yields 0.8601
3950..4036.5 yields 0.942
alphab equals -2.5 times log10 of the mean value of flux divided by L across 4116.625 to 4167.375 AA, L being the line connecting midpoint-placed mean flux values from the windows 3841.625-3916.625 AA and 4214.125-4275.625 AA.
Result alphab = 0.06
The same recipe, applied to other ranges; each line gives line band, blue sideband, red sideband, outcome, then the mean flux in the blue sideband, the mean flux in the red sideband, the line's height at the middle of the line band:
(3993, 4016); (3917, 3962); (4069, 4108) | 0.193 mag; 0.817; 0.738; 0.782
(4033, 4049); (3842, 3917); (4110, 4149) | 0.039 mag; 0.866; 0.739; 0.784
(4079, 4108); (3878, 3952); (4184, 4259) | 0.064 mag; 0.853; 0.718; 0.774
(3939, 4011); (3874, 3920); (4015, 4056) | 0.084 mag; 0.879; 0.753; 0.808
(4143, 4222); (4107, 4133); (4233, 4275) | 0.048 mag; 0.733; 0.713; 0.724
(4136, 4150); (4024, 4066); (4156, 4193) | -0.083 mag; 0.747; 0.68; 0.696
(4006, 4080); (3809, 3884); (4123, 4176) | 0.037 mag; 0.883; 0.717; 0.776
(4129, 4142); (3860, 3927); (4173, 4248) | 0.018 mag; 0.868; 0.689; 0.731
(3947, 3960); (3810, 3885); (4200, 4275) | 0.033 mag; 0.882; 0.707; 0.834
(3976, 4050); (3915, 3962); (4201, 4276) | 0.101 mag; 0.822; 0.707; 0.793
